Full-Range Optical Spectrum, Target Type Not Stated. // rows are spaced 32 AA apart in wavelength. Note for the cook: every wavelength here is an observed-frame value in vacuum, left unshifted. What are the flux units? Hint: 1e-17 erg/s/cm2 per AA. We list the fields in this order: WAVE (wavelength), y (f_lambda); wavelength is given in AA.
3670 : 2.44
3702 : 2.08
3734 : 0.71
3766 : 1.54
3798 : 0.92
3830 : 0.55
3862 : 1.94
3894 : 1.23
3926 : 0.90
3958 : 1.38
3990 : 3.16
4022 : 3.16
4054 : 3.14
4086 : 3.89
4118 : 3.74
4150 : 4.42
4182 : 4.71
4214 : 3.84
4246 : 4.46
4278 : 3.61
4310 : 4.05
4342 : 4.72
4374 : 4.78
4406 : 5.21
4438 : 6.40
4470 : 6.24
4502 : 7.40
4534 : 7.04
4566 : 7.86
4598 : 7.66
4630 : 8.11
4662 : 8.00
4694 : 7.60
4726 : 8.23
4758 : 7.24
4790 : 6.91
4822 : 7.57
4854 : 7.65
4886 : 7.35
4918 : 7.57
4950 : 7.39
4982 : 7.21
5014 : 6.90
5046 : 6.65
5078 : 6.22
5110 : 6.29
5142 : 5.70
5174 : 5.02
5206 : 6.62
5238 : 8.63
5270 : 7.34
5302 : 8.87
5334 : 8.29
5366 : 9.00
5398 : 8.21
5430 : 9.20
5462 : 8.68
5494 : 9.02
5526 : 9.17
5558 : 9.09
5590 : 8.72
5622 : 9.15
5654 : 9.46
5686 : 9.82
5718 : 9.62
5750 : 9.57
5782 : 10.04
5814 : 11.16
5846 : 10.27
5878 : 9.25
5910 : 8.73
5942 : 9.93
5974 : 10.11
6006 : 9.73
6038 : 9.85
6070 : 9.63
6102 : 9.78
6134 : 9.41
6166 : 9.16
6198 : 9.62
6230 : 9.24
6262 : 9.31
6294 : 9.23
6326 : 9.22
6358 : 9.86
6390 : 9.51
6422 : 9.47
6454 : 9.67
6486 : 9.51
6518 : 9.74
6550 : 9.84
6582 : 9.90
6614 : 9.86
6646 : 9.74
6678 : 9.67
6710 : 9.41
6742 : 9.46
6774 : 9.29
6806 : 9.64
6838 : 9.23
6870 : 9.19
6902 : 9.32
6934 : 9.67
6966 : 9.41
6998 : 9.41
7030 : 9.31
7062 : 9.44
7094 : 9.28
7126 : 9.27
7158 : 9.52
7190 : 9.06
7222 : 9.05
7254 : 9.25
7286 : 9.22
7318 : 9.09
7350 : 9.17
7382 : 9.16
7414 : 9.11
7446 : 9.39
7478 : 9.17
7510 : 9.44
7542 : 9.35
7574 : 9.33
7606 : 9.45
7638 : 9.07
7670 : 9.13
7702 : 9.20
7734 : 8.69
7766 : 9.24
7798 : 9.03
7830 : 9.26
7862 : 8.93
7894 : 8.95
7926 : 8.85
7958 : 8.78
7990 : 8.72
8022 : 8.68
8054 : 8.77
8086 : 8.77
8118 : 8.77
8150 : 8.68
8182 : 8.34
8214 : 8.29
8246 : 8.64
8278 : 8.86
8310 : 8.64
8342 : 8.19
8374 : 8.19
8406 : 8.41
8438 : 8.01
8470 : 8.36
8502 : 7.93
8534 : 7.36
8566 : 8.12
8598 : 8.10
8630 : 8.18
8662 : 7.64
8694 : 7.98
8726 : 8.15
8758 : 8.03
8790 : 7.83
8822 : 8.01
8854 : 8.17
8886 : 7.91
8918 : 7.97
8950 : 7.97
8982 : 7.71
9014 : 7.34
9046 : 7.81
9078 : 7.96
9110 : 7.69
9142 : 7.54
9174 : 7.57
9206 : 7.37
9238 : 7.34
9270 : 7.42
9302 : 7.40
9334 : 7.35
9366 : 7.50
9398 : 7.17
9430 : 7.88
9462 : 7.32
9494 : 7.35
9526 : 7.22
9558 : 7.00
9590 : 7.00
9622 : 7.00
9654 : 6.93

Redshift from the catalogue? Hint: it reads 0.00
